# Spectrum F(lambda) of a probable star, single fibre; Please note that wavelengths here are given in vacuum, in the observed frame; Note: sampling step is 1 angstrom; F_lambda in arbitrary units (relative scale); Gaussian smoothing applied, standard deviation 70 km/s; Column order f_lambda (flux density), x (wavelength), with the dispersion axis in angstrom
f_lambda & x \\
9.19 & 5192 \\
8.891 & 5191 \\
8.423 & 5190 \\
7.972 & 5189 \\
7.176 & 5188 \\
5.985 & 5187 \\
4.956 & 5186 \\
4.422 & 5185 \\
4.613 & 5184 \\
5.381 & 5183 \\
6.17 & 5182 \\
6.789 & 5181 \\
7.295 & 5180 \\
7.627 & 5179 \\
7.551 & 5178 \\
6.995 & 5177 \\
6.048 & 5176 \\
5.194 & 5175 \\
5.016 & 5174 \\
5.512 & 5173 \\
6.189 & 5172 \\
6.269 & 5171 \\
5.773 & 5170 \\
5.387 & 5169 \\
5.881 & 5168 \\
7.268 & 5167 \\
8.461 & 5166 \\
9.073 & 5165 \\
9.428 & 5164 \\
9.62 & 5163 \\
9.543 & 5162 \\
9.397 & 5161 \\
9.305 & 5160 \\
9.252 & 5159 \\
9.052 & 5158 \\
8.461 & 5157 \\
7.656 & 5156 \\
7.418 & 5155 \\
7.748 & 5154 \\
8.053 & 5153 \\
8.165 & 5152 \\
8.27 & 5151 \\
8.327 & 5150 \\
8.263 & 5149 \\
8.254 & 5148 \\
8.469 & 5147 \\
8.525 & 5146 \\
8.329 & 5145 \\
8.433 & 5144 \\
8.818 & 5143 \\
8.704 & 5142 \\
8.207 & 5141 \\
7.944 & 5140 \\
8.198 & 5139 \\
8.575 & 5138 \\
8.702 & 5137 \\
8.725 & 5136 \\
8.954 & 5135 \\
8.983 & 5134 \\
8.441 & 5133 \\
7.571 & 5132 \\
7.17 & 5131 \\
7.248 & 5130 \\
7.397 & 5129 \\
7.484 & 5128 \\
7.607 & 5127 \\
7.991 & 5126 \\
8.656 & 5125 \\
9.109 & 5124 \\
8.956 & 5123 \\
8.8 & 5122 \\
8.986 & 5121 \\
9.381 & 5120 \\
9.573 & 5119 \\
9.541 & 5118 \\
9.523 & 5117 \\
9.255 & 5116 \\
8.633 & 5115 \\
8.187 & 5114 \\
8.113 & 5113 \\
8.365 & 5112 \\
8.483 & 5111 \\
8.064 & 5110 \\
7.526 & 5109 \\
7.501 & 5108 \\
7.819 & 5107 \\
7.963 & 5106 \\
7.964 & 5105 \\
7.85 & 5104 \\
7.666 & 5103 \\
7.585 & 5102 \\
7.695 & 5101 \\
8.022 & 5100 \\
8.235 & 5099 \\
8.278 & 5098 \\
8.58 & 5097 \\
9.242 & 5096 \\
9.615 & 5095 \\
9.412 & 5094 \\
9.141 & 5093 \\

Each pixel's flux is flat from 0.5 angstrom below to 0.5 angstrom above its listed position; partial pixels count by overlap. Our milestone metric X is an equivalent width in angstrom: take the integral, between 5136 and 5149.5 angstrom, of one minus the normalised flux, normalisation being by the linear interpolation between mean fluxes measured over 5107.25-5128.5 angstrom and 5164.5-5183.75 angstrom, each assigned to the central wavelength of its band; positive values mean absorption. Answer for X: -1.4 angstrom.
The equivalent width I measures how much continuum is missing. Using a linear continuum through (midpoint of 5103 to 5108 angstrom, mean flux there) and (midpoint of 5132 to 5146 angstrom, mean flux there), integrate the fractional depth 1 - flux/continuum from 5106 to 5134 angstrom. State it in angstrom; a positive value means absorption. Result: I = -0.8 angstrom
